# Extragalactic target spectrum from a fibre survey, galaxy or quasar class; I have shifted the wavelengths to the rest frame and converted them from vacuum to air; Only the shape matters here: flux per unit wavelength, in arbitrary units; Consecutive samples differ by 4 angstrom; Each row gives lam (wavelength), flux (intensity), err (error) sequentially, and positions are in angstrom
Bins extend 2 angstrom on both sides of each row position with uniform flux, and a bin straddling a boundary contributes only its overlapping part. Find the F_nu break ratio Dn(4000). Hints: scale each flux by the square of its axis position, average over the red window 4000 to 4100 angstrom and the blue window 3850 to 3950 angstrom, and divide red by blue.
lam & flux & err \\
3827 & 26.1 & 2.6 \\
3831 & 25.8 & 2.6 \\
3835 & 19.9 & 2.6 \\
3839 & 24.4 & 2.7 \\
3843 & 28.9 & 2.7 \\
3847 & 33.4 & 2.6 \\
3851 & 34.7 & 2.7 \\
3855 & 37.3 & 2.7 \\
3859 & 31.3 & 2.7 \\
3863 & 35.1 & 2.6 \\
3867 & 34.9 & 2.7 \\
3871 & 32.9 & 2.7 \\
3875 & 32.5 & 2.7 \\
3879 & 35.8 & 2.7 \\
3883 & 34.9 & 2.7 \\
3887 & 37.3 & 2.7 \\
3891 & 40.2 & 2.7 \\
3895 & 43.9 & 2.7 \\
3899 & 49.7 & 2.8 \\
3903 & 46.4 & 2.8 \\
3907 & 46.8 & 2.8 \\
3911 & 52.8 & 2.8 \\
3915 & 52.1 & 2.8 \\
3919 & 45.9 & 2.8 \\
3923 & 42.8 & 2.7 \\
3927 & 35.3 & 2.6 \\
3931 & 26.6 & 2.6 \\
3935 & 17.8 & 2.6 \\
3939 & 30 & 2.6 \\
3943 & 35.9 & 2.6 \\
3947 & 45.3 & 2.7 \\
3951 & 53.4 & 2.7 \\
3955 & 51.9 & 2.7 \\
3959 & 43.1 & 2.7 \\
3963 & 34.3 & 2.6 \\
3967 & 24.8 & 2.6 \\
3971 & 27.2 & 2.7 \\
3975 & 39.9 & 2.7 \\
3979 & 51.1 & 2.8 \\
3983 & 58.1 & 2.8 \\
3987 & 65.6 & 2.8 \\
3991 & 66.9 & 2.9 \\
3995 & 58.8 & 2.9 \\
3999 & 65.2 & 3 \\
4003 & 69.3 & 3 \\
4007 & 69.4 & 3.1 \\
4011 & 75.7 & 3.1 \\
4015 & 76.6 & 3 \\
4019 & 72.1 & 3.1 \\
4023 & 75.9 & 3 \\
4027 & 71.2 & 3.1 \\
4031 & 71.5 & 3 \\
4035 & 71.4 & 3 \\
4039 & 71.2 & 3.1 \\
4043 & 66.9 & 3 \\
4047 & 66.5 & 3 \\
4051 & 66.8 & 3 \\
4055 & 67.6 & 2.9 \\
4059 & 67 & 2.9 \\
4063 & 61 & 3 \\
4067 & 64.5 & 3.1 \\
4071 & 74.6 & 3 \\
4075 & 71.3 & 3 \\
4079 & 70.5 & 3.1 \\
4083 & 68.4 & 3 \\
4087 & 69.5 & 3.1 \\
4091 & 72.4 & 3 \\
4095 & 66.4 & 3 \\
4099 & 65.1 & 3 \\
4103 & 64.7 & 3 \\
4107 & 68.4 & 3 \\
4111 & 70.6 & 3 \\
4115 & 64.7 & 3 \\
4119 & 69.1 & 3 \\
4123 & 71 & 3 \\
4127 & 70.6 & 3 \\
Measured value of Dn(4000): 2.0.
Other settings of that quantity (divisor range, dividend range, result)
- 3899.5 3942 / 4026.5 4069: 1.81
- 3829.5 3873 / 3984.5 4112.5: 2.46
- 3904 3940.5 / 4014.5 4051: 1.92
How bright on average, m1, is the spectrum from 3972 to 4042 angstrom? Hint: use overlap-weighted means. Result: 65.9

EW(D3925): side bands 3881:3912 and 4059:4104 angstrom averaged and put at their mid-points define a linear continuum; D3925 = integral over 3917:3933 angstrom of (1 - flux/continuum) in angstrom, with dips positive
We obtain 3.3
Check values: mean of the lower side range 43.7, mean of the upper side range 68.1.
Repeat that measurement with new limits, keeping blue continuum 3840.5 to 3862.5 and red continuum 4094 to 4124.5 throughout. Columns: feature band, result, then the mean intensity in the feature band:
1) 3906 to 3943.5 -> 3.5 angstrom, 38.5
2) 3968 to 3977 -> 3.0 angstrom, 32.6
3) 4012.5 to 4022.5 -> -3.5 angstrom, 74.7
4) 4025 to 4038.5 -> -3.4 angstrom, 71.3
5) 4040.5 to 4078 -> -4.1 angstrom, 67.5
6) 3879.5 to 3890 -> 0.3 angstrom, 36.4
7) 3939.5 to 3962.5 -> 1.1 angstrom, 44.1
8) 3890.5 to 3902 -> -1.8 angstrom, 45.3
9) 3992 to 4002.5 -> -2.2 angstrom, 63.5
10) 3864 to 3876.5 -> 0.7 angstrom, 33.6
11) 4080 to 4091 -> -0.9 angstrom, 69.7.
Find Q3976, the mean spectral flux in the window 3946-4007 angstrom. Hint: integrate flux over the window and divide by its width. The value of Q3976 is 51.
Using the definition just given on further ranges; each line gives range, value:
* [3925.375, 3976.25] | 35.8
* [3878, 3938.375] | 40.4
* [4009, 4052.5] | 71.5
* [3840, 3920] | 39.1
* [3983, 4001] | 63.5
